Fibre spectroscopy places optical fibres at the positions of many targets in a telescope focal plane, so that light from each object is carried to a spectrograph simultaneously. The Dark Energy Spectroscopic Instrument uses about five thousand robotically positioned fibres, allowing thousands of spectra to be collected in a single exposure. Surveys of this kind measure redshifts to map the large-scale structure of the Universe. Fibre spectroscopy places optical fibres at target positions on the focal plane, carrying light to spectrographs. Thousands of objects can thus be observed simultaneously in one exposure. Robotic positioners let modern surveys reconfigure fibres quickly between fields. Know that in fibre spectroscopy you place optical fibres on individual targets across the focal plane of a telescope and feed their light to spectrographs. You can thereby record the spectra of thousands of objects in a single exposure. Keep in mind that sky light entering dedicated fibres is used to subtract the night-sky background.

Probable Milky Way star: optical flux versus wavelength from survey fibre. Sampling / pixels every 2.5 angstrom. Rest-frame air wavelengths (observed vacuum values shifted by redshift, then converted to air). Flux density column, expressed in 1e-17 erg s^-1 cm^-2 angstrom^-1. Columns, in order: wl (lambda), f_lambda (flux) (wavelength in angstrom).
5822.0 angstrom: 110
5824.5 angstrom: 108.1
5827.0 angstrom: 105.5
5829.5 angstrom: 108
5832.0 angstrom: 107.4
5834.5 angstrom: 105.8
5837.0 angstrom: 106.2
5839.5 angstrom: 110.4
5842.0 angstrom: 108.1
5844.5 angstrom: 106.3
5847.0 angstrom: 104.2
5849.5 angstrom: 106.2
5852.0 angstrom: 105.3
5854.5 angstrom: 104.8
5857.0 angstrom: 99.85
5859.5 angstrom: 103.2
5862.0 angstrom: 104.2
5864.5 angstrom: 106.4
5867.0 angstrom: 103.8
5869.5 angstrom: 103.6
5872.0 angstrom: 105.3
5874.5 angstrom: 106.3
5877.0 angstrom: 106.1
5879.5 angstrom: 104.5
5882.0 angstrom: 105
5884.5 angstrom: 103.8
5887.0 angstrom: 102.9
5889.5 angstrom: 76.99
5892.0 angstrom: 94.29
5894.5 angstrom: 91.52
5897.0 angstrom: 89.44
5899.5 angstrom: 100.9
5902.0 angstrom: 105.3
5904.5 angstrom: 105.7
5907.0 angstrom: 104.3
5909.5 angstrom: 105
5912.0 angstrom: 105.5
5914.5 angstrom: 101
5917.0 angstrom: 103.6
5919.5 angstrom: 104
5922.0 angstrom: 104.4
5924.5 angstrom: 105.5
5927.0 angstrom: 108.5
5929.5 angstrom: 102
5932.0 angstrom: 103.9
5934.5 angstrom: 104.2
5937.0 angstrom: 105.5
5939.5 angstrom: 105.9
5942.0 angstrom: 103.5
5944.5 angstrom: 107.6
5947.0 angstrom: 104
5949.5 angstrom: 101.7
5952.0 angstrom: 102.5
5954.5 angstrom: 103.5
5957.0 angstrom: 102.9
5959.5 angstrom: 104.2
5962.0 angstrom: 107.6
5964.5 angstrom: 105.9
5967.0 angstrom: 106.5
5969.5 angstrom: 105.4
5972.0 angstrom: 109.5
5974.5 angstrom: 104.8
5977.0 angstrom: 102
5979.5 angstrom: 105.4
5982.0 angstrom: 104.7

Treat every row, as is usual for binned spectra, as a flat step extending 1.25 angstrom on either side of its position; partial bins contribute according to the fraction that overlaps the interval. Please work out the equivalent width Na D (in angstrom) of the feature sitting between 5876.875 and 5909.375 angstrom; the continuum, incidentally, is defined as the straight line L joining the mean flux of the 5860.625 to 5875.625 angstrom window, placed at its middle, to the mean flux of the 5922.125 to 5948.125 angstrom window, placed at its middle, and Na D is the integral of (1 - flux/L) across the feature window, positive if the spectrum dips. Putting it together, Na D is 1.8 angstrom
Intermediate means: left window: 105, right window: 105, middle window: 99.2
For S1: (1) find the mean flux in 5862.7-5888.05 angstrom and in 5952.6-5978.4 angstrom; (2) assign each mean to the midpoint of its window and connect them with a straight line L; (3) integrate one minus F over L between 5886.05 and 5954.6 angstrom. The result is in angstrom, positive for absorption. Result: 2.0 angstrom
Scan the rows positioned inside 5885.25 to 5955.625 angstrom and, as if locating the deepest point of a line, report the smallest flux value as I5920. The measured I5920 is 76.99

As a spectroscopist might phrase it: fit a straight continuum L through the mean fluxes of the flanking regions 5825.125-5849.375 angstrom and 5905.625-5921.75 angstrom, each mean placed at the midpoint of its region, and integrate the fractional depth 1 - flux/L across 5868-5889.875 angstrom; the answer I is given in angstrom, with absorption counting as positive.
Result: 0.6 angstrom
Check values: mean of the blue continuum 107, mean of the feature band 103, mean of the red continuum 104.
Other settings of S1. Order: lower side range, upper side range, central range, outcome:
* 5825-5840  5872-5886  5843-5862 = 0.3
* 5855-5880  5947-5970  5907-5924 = 0.1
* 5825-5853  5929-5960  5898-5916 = 0.2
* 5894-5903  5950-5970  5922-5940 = -0.7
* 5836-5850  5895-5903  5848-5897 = 0.3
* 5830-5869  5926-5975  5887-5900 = 1.7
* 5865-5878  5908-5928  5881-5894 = 1.1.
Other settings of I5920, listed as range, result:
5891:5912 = 89.44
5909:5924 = 101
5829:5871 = 99.85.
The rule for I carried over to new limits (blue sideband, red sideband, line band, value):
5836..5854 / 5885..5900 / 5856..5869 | -0.3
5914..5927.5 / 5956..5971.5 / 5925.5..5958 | 0.2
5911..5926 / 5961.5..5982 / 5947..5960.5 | 0.3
